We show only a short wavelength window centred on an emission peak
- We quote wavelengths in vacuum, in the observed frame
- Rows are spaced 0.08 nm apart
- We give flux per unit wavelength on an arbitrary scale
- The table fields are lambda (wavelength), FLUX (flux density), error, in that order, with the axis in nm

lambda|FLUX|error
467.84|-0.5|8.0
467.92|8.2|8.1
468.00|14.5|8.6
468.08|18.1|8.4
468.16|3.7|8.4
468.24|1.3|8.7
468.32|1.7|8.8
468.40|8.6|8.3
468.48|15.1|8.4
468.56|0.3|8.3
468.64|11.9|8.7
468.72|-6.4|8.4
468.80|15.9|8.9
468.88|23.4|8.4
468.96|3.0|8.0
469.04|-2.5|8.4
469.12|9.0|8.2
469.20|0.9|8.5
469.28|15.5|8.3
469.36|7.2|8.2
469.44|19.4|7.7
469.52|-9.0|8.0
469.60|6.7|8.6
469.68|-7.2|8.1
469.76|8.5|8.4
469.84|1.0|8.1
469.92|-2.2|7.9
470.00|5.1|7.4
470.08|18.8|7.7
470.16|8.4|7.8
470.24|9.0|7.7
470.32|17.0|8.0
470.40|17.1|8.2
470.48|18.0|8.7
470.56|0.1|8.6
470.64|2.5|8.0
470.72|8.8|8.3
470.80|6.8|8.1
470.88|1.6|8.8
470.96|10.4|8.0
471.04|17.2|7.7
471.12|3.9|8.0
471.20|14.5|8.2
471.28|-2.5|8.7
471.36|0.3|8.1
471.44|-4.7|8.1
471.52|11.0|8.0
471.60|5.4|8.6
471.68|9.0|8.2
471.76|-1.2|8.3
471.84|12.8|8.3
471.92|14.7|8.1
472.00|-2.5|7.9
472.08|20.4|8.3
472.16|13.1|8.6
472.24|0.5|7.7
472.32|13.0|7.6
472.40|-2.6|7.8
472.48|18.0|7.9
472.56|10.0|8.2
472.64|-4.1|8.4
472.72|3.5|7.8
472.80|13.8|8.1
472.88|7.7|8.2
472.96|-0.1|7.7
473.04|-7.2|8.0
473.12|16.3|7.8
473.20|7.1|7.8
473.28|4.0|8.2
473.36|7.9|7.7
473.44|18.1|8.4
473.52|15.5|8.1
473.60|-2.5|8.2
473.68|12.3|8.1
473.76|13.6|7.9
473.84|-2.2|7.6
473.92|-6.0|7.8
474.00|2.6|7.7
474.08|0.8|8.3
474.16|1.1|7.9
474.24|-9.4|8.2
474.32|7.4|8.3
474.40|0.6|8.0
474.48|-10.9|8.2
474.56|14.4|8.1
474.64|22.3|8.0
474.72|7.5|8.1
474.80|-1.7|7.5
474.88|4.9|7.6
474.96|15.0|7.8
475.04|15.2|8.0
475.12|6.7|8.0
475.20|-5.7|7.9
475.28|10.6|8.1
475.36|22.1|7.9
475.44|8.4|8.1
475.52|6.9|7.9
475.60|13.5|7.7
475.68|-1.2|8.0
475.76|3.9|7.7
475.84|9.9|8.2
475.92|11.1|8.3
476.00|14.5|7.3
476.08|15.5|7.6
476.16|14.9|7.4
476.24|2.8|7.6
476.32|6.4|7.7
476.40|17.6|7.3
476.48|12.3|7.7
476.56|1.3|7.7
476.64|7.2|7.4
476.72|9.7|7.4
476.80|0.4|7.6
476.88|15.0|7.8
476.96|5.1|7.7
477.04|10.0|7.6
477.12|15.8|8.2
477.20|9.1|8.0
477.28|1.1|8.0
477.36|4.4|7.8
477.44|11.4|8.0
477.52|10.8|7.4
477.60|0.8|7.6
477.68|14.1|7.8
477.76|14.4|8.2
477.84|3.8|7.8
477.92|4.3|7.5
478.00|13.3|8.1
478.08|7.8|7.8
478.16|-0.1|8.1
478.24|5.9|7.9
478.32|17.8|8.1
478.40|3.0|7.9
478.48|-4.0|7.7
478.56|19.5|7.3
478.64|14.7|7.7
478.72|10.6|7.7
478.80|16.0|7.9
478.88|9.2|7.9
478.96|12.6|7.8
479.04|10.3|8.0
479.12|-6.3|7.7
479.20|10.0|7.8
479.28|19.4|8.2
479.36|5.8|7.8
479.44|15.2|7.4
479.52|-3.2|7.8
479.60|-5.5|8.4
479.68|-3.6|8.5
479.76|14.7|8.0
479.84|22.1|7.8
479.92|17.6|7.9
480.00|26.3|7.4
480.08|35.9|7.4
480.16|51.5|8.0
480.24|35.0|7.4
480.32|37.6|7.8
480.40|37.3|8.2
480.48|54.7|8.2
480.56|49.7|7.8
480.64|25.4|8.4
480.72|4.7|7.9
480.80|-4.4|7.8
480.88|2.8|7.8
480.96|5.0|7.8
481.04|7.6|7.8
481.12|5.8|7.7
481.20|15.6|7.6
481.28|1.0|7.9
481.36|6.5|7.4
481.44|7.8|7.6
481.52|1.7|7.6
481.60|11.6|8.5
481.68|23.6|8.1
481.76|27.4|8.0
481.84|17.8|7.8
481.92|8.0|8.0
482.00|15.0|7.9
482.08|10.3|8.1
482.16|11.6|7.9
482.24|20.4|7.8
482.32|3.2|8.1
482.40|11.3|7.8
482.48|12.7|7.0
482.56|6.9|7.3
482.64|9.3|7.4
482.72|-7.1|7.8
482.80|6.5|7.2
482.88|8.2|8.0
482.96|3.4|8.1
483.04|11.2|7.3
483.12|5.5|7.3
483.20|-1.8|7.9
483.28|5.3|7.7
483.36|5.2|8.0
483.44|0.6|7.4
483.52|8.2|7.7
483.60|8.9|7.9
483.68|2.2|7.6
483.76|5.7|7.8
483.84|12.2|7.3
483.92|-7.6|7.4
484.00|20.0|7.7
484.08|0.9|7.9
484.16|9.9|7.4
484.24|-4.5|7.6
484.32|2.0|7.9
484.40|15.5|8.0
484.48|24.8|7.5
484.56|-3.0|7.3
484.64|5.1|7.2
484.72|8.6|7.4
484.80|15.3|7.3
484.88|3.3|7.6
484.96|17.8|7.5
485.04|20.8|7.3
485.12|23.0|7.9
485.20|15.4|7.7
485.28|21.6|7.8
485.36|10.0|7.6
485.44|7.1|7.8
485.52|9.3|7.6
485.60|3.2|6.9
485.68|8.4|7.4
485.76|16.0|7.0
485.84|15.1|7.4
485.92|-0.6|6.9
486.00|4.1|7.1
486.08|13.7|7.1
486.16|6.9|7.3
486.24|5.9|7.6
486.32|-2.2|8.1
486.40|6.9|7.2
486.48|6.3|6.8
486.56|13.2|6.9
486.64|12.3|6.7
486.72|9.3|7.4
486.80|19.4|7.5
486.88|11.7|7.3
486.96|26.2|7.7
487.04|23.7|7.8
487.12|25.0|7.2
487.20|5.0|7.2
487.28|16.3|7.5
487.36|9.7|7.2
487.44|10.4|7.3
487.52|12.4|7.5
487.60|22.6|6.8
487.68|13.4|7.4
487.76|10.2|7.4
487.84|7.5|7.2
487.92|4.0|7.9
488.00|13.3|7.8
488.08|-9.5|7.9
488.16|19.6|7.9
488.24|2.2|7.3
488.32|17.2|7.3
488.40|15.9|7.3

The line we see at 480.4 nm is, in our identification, [O II]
